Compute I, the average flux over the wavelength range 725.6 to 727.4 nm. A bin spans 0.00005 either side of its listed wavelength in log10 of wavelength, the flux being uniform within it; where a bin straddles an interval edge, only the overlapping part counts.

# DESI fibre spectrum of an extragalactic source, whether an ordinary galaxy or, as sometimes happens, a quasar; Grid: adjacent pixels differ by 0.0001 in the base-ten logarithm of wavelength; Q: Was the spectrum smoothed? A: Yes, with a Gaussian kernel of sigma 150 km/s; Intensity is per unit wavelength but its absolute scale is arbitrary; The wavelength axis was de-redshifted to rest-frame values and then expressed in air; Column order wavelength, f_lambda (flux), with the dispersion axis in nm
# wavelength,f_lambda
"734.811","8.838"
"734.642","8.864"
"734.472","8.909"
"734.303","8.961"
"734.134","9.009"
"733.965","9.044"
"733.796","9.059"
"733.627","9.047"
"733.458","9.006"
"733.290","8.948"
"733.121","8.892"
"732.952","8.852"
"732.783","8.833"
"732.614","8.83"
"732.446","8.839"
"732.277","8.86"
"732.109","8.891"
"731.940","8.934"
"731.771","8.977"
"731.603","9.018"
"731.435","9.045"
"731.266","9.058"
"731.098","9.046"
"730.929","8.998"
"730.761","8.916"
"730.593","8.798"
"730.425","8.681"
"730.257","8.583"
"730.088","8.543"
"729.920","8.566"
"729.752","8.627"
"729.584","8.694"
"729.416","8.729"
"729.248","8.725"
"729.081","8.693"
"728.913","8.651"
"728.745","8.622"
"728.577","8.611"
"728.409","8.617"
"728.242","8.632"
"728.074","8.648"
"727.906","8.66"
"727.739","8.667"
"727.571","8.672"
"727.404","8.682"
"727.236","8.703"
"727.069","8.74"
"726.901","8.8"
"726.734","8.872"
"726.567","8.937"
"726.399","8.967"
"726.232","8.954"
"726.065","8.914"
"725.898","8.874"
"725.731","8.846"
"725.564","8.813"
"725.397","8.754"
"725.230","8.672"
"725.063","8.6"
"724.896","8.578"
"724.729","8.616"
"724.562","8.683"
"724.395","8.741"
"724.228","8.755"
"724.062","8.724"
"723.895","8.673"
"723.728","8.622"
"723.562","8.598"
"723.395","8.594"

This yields 8.85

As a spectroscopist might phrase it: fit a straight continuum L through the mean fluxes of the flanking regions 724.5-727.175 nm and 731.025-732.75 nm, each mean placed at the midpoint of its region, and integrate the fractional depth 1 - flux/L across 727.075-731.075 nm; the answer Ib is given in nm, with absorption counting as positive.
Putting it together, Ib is 0.083 nm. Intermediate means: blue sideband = 8.79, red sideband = 8.95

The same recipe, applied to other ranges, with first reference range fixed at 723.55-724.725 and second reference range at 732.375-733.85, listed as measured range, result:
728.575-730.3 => 0.04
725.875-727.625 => -0.01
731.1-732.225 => -0.01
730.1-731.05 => 0.01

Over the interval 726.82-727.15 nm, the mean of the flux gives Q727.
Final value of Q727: 8.75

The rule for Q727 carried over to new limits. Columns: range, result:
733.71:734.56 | 8.99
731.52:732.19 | 8.95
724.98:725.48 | 8.68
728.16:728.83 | 8.62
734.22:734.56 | 8.91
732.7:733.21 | 8.85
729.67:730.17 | 8.58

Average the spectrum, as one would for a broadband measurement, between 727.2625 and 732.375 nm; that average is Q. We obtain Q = 8.76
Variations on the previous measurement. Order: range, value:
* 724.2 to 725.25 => 8.65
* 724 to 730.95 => 8.73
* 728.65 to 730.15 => 8.65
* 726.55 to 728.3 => 8.72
